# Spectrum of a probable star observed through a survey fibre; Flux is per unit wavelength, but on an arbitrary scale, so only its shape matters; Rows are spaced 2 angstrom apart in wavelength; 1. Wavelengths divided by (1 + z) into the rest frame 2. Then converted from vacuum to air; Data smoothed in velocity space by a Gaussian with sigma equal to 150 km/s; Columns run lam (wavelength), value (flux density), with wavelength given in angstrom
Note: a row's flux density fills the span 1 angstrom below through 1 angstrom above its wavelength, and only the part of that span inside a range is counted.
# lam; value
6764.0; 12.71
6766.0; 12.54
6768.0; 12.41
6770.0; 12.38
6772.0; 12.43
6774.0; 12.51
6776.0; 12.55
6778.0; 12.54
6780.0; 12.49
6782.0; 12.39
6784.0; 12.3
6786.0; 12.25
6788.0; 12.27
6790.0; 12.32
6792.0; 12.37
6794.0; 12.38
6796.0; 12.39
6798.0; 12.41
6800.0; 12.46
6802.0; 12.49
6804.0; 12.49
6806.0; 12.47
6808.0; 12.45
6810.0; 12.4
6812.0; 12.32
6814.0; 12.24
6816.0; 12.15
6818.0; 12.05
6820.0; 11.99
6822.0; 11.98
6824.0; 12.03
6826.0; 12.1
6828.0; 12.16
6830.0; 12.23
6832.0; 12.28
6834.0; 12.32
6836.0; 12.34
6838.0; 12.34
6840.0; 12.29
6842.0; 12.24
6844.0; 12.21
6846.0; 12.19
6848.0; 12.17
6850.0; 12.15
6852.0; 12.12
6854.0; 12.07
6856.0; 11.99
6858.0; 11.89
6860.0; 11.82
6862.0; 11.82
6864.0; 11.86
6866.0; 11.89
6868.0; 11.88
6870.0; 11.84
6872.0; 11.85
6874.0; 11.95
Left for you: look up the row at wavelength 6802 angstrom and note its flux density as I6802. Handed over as 12.49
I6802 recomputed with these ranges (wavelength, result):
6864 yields 11.86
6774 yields 12.51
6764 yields 12.71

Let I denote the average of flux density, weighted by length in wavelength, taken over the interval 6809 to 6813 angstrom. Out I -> 12.4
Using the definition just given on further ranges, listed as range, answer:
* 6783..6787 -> 12.3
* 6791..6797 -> 12.4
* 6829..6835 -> 12.3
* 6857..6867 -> 11.9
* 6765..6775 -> 12.5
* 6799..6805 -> 12.5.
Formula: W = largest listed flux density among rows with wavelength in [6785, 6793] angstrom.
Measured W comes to 12.37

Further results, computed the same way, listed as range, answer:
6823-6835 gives 12.32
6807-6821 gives 12.45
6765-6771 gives 12.54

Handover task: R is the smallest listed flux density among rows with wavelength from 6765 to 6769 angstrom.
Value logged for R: 12.41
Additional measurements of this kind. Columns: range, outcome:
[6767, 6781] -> 12.38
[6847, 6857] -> 11.99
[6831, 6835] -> 12.28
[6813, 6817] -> 12.15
